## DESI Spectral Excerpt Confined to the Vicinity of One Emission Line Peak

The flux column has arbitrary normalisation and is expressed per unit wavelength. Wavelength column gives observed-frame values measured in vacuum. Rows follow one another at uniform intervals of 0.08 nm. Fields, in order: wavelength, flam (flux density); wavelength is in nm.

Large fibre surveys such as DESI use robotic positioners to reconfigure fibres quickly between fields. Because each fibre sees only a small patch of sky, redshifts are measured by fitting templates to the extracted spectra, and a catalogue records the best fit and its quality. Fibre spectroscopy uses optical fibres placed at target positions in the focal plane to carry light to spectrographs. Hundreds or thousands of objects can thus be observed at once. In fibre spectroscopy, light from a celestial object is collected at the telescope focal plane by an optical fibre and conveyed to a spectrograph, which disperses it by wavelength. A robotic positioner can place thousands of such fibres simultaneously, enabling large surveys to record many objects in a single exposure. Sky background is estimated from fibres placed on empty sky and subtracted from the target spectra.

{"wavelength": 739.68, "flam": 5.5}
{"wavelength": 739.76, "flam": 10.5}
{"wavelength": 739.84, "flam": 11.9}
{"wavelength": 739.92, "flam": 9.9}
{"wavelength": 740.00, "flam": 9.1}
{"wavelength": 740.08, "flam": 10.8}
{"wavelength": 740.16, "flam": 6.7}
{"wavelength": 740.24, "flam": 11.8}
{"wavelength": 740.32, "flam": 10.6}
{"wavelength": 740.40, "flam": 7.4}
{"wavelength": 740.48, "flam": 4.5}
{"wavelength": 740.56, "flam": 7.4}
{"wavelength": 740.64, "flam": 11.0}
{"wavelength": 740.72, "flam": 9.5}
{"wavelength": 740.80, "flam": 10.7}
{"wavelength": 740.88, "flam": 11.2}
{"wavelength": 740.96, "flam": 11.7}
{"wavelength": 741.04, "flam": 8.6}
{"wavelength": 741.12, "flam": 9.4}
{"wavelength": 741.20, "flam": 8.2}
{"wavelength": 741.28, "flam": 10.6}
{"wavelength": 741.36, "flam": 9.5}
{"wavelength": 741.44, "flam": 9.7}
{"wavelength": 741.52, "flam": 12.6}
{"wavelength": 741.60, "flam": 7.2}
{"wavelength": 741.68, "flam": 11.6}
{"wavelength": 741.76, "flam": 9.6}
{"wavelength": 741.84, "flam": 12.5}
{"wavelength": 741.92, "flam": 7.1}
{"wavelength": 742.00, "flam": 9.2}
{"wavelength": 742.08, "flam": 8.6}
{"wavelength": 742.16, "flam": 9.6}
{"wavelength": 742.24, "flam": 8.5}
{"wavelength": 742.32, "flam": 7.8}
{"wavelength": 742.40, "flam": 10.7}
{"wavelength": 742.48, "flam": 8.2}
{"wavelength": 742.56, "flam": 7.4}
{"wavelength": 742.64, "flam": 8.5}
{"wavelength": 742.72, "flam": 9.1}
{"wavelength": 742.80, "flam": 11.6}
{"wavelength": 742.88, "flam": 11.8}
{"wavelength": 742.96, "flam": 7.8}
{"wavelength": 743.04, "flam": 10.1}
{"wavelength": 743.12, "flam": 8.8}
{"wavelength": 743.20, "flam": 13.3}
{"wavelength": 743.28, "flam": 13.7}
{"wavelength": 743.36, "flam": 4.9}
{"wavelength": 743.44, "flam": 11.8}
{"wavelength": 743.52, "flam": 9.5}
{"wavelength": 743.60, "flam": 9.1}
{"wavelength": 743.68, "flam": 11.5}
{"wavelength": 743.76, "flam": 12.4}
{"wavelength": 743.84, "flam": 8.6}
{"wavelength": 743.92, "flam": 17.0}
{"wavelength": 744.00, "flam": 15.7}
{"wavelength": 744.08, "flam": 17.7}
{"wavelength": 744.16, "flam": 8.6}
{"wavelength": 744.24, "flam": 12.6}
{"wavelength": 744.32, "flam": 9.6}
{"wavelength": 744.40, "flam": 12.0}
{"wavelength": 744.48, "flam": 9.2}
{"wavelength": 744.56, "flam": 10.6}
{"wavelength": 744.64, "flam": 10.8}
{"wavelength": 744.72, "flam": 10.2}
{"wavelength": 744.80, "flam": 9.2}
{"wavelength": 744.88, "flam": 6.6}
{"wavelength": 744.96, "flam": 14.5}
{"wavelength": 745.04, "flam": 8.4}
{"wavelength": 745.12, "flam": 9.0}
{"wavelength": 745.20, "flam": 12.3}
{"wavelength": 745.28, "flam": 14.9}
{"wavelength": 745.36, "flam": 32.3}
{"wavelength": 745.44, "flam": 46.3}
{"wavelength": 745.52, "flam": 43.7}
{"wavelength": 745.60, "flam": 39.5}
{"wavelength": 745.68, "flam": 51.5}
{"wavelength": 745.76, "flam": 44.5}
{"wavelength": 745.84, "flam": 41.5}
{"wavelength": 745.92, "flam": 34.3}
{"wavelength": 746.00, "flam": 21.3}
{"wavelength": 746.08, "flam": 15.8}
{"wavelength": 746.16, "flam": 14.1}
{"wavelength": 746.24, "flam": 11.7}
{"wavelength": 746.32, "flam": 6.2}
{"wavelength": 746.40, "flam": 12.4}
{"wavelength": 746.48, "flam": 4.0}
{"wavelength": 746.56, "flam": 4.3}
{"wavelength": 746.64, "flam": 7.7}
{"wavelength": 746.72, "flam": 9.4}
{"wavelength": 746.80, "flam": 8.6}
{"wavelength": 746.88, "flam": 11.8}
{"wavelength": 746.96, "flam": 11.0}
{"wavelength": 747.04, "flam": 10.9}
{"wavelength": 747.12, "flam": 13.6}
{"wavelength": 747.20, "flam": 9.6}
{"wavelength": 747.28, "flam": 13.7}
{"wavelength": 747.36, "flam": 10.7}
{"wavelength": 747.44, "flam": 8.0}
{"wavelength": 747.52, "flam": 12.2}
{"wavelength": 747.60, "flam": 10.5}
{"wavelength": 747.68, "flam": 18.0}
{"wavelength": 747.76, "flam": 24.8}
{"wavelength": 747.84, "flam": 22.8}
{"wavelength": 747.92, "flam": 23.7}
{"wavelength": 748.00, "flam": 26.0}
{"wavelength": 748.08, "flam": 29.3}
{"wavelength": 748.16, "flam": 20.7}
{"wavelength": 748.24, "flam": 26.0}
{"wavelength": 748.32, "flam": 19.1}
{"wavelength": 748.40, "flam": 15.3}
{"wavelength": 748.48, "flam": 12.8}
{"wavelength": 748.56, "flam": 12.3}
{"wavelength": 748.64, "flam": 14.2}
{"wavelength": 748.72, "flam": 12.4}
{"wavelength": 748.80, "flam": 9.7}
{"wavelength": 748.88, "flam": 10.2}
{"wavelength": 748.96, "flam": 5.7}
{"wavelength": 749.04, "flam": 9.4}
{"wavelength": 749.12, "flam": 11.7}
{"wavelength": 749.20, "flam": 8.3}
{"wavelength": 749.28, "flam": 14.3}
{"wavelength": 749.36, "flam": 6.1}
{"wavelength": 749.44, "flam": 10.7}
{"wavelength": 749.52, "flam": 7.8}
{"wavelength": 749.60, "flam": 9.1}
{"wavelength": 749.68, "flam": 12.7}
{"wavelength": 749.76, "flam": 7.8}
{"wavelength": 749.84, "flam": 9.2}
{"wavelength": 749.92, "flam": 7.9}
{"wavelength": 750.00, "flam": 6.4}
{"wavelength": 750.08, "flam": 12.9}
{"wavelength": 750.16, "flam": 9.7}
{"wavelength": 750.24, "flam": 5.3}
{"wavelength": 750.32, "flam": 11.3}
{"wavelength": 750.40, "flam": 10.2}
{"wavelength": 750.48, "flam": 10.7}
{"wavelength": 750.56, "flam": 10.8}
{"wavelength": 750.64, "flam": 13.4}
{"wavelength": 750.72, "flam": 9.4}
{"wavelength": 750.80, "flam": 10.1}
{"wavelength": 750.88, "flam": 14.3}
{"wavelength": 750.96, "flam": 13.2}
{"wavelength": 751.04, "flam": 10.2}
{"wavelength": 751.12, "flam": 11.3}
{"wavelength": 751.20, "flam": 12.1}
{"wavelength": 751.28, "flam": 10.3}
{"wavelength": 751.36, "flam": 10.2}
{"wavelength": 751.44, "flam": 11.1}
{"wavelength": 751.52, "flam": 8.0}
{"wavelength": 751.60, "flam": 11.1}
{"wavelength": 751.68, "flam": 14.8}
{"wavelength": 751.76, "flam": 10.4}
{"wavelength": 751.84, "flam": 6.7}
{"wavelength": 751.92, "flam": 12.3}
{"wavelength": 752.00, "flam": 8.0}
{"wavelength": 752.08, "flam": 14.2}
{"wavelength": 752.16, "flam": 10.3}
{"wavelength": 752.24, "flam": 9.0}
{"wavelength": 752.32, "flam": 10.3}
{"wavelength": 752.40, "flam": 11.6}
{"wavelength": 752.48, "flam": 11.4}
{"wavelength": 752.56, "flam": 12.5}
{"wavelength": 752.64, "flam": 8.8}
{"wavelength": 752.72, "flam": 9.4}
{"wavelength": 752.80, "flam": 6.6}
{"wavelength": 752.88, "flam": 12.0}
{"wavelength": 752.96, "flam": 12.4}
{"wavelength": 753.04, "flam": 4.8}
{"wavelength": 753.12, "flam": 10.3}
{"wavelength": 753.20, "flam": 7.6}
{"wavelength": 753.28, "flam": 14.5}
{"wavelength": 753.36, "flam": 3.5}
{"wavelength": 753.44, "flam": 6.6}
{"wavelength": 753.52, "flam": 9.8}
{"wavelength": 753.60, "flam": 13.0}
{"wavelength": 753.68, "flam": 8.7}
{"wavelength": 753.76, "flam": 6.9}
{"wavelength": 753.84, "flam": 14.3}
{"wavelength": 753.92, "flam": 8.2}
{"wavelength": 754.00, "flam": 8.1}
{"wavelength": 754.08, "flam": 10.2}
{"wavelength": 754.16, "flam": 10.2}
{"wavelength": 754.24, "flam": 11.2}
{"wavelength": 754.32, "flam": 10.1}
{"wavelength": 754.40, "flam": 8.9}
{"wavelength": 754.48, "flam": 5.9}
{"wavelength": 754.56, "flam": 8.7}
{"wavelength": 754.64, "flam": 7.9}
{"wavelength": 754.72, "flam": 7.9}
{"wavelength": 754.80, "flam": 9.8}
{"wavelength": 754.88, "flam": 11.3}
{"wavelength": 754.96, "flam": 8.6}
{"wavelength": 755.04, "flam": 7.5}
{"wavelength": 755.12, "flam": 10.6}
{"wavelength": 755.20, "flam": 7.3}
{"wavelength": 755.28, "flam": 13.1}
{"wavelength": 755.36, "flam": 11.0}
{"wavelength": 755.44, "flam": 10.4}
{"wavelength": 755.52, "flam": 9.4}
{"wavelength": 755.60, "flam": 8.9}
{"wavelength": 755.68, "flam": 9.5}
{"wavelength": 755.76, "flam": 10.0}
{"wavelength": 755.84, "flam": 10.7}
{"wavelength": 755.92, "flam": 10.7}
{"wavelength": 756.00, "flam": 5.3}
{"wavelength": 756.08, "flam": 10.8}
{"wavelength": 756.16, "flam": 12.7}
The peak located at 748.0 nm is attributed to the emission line [N II]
